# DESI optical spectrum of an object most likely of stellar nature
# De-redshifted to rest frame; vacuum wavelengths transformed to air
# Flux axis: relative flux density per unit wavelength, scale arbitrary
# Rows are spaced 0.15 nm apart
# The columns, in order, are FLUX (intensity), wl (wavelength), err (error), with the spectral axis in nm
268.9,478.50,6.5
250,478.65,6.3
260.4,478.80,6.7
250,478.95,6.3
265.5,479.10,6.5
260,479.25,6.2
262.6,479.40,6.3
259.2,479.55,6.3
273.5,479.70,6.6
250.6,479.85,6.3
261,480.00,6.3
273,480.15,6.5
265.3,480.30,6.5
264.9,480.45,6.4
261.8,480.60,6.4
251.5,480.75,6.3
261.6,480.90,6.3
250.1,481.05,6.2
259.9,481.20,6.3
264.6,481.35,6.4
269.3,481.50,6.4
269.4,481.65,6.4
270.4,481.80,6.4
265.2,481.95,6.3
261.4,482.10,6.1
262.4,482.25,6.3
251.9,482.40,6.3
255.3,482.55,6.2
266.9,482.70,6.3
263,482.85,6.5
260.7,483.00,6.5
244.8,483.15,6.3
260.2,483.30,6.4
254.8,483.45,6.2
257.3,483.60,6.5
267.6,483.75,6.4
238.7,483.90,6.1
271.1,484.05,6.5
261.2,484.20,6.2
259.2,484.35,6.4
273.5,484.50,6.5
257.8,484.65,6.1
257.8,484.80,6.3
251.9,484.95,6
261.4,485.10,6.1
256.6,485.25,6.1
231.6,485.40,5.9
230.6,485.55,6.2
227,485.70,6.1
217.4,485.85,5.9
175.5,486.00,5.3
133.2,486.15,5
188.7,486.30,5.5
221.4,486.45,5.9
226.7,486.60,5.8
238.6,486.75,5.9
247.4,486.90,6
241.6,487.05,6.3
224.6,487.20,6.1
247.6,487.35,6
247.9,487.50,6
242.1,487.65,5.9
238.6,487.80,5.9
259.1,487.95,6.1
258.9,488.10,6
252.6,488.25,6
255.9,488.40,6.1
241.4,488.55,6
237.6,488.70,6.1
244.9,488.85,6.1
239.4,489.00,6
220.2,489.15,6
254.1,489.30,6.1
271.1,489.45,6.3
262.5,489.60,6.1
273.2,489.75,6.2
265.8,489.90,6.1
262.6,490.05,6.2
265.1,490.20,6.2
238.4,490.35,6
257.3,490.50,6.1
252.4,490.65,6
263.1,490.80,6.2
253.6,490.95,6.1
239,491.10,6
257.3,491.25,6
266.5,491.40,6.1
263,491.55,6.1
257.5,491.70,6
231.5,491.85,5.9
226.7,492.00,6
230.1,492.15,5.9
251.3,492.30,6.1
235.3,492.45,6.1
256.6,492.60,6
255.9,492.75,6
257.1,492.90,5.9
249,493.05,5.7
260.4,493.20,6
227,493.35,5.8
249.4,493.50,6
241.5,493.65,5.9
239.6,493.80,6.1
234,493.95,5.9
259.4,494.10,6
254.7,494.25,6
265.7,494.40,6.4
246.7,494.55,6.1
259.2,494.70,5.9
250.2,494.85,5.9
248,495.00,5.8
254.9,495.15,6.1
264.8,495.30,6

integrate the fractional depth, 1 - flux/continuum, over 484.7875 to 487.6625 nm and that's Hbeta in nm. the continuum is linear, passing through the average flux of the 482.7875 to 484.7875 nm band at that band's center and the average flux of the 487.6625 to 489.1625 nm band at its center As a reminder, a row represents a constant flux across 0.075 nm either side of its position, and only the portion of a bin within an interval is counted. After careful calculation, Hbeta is 0.28 nm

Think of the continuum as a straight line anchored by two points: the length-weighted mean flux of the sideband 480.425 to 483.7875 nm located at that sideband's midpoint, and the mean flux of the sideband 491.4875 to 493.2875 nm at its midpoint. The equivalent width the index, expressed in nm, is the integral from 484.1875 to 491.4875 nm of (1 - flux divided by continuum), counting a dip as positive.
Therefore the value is 0.27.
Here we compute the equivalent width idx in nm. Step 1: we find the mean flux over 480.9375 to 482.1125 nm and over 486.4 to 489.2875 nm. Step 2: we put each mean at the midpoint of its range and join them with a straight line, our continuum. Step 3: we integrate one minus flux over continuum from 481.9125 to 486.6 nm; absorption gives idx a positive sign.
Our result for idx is 0.19 nm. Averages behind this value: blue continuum 264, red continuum 242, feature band 244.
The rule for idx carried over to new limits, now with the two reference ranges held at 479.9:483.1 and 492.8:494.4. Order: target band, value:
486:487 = 0.19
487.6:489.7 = 0.04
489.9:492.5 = 0.00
